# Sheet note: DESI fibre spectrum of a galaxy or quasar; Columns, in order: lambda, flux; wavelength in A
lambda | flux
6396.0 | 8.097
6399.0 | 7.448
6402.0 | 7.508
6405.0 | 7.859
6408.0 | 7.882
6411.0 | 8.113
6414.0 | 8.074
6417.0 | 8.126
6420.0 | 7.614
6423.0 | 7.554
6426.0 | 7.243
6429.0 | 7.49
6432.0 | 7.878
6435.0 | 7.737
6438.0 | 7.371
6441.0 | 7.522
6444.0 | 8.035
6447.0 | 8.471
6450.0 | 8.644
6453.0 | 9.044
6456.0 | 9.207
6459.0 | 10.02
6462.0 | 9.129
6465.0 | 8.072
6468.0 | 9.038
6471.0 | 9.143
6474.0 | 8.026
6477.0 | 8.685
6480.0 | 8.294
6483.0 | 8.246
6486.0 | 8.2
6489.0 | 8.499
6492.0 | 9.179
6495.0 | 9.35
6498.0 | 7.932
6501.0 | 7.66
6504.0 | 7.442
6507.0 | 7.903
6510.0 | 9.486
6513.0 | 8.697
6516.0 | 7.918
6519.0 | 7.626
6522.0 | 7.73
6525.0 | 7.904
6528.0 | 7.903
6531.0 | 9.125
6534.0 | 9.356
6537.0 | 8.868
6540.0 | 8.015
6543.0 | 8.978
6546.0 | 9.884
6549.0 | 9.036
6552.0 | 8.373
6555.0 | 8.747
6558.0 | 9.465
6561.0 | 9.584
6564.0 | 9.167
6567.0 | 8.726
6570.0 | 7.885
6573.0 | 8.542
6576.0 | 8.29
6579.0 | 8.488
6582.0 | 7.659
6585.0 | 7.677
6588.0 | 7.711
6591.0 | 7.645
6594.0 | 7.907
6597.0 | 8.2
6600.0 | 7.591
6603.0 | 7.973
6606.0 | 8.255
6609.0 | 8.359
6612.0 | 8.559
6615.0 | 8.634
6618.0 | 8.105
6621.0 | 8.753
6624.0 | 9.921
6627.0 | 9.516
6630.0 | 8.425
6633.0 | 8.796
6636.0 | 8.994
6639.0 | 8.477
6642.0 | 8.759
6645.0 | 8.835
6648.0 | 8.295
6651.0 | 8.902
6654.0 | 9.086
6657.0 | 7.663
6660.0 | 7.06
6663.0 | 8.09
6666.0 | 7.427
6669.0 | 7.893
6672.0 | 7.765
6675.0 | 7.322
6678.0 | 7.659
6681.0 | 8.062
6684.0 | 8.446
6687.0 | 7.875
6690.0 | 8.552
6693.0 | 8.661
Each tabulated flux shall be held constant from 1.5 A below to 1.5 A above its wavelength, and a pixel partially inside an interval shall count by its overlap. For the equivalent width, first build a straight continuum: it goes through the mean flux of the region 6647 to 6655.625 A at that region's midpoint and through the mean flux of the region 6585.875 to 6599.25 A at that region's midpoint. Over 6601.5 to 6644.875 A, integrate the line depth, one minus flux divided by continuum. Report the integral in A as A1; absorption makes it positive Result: -1.87 A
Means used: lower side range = 7.84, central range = 8.69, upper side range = 8.77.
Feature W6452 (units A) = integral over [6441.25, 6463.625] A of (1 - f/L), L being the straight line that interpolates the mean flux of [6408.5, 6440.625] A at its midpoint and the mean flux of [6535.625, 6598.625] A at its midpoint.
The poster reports -2.8 A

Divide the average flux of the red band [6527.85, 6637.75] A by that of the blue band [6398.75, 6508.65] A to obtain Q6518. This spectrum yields 1.04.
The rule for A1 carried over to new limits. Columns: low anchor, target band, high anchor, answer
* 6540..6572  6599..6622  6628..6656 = 1.4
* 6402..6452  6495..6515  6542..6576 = 0.5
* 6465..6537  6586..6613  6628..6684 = 0.9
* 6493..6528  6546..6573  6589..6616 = -2.6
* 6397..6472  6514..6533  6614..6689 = 0.4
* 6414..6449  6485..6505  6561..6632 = -0.9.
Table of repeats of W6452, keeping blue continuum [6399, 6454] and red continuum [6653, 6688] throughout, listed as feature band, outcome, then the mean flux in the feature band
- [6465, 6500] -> -3.09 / 8.56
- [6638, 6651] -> -1.30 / 8.63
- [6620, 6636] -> -2.52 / 9.08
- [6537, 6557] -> -2.54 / 8.86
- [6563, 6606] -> -1.32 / 8.1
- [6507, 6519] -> -0.92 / 8.47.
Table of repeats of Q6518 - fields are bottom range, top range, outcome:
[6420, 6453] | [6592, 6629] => 1.08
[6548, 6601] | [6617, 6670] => 1.02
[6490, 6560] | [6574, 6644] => 0.98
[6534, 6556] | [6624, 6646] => 1.00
